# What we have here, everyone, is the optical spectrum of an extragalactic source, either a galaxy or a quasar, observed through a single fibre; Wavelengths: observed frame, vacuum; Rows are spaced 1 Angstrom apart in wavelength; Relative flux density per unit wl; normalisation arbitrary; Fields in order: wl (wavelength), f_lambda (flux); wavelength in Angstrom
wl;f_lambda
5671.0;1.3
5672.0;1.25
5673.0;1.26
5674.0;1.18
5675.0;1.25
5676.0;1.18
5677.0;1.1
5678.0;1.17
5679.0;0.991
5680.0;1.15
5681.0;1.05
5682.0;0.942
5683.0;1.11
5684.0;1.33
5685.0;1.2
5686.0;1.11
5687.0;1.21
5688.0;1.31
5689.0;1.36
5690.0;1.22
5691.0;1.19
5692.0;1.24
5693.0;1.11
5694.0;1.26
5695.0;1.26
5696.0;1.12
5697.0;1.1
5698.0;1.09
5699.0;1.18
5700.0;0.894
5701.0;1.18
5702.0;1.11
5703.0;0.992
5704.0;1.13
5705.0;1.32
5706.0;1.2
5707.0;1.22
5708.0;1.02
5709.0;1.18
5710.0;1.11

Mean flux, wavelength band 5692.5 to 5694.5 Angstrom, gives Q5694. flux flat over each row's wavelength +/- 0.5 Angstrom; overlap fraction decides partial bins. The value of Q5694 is 1.19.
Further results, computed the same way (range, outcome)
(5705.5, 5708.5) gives 1.15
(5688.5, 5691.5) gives 1.26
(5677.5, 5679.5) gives 1.08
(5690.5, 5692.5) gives 1.21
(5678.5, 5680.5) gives 1.07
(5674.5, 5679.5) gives 1.14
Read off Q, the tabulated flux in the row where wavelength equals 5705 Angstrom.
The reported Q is 1.32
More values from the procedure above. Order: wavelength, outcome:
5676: 1.18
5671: 1.3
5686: 1.11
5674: 1.18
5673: 1.26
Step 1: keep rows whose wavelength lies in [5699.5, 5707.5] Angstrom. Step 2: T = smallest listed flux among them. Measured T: 0.894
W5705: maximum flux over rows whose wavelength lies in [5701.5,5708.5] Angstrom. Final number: 1.32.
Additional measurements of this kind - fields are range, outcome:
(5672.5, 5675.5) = 1.26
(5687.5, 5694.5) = 1.36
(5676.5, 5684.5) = 1.33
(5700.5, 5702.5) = 1.18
